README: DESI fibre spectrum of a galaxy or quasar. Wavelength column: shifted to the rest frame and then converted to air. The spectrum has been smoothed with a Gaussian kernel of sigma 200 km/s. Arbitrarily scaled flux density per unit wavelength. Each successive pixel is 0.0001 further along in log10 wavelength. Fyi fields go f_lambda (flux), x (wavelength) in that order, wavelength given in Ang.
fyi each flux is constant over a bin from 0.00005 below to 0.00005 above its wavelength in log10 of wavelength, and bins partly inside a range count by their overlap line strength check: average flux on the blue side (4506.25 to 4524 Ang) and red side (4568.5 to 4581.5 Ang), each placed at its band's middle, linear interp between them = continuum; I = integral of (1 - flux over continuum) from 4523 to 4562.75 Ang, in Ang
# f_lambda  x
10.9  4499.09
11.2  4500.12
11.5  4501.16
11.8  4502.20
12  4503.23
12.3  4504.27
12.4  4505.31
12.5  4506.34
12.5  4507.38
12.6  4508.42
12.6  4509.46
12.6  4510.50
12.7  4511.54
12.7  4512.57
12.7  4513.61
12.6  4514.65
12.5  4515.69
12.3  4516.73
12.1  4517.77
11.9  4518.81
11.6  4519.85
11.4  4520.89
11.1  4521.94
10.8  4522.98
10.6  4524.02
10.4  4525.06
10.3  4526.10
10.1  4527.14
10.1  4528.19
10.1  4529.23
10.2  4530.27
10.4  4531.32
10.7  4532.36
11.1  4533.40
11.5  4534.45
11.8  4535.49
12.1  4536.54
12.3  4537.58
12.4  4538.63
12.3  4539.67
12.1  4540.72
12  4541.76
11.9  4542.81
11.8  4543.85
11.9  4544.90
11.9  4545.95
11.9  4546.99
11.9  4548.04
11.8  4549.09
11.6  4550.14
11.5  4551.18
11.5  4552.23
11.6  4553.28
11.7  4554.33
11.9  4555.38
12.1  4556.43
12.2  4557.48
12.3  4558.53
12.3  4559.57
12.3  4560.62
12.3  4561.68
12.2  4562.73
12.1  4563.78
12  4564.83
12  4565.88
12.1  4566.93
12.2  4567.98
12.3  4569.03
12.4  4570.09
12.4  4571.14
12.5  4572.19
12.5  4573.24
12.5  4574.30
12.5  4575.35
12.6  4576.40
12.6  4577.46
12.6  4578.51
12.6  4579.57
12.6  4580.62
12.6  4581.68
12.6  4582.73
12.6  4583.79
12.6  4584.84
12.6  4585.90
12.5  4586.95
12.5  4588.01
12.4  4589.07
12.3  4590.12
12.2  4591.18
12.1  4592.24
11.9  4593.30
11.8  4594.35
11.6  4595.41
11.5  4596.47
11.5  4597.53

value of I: 2.5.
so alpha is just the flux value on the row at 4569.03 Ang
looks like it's 12.3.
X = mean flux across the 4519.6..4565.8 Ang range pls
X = 11.6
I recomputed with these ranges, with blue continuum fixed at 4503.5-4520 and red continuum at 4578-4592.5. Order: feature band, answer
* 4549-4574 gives 0.8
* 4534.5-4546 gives 0.4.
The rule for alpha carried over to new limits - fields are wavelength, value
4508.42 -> 12.6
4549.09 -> 11.8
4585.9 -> 12.6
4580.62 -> 12.6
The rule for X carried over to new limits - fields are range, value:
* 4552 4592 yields 12.3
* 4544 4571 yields 12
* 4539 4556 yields 11.8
